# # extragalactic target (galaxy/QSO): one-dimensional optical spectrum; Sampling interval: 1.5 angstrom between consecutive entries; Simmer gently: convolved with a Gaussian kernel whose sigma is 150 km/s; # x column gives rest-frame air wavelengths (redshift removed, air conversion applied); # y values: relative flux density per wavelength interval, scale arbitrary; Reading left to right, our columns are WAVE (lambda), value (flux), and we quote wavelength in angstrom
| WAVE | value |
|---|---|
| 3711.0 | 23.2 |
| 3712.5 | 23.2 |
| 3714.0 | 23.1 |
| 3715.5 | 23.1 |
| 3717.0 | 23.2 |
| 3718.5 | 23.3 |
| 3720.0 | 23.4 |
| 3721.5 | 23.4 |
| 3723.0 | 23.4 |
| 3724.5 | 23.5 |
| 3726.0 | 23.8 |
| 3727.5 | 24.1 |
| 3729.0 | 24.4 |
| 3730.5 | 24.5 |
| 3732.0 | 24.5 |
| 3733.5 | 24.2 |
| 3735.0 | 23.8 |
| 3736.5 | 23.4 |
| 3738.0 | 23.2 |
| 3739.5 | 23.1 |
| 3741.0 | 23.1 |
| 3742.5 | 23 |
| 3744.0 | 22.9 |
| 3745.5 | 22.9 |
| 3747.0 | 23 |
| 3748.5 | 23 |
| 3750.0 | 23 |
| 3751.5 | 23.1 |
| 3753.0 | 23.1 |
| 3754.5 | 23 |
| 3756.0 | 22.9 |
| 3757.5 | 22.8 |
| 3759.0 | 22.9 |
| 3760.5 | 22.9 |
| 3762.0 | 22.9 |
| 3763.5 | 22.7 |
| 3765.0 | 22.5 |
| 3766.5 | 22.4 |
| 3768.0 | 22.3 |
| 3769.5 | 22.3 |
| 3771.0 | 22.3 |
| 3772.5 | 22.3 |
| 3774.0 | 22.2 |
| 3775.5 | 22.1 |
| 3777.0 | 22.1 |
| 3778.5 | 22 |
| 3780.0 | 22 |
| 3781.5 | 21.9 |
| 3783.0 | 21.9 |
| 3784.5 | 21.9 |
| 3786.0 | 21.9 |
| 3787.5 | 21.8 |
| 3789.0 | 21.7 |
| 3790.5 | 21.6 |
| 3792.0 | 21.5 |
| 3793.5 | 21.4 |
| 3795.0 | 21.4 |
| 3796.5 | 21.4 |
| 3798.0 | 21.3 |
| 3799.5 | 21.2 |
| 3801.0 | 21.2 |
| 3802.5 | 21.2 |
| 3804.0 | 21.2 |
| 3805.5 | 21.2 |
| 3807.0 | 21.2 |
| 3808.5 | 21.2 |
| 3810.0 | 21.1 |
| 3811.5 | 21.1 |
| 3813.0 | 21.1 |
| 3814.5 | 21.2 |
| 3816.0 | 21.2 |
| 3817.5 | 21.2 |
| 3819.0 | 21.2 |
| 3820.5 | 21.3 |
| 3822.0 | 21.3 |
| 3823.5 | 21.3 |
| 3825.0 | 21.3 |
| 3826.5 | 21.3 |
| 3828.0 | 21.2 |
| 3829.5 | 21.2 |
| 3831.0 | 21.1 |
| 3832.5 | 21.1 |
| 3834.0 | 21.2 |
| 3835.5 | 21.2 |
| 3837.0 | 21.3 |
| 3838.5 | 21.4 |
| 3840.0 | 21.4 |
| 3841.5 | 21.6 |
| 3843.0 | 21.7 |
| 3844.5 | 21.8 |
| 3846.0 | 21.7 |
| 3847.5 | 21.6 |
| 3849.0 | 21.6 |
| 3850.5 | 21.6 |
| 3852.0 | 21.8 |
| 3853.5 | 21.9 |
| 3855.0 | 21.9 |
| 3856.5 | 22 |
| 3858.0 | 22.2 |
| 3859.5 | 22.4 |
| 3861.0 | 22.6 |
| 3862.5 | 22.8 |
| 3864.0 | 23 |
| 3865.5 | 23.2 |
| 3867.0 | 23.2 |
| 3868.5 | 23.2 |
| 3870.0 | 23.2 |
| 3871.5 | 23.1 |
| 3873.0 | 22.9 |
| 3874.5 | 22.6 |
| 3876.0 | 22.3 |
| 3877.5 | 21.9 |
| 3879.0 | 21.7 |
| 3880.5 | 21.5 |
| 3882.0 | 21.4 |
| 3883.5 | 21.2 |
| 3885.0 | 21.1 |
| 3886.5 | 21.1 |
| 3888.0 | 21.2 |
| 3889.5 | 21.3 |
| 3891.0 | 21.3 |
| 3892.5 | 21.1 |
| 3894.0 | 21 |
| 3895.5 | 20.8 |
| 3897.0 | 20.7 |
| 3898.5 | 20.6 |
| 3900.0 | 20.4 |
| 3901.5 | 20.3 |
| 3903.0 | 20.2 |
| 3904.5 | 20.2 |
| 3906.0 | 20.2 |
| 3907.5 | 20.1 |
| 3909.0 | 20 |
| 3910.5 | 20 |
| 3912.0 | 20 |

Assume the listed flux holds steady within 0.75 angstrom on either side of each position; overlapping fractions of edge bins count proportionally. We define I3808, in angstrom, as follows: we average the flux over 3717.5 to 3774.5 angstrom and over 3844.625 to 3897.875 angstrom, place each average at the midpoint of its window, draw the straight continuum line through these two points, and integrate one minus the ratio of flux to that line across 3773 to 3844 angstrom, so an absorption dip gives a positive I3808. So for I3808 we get 3.5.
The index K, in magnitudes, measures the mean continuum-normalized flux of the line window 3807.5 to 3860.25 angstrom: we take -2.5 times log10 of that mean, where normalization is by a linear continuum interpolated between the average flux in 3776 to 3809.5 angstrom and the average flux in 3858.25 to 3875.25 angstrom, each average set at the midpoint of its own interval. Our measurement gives 0.043 mag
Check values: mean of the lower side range 21.6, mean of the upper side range 22.9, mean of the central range 21.4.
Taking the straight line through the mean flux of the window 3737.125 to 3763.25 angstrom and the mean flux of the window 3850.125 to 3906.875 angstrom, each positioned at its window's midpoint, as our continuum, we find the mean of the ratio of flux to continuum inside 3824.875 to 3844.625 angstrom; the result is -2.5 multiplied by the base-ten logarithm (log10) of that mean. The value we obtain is 0.04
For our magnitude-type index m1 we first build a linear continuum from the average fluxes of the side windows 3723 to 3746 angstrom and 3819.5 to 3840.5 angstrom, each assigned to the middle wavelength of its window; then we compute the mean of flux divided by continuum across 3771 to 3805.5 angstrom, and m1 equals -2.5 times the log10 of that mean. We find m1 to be 0.03 mag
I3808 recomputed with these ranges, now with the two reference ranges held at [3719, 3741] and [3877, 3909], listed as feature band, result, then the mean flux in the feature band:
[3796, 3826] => 1.5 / 21.2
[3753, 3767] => 0.2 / 22.8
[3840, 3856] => 0.0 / 21.7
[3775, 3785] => 0.4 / 22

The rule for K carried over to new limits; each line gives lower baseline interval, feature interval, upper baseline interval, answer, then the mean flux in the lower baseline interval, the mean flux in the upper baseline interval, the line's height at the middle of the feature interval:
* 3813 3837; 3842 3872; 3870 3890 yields -0.04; 21.2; 21.9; 21.6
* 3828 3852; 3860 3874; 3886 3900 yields -0.09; 21.4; 21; 21.2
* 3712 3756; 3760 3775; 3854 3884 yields 0.03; 23.4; 22.4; 23.2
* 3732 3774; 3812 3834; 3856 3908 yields 0.05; 22.9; 21.7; 22.2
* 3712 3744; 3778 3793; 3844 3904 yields 0.05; 23.5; 21.8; 22.8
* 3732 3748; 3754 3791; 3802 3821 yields 0.00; 23.3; 21.2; 22.3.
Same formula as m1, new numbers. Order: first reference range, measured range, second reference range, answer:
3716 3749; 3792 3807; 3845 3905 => 0.07 mag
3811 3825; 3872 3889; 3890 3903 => -0.05 mag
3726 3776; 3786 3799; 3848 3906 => 0.05 mag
